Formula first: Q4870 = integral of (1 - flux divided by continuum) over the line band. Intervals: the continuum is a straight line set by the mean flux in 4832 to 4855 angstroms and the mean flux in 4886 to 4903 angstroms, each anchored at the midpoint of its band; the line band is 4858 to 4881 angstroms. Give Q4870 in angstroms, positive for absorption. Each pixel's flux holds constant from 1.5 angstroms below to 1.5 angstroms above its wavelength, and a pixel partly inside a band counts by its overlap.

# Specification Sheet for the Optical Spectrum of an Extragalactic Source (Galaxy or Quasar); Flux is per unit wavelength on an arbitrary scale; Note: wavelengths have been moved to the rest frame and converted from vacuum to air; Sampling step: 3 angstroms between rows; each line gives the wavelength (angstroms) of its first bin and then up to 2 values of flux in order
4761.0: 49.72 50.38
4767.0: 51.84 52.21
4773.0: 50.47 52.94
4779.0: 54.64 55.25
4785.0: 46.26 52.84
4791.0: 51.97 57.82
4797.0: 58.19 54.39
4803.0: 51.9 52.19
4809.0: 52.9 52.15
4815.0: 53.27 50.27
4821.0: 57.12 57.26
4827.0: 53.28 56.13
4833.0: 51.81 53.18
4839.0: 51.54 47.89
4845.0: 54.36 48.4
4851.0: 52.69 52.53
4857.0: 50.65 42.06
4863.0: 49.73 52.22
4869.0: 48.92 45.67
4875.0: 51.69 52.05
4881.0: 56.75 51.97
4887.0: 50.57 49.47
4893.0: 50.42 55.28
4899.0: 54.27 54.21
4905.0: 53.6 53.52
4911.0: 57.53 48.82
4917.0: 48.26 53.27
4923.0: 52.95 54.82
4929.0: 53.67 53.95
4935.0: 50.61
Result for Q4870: 1.1 angstroms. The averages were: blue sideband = 51.5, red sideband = 52.4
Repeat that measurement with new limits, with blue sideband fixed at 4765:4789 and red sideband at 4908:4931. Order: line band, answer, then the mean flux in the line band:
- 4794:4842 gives -1.3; 53.7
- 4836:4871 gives 1.5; 50.2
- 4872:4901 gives 0.3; 52.2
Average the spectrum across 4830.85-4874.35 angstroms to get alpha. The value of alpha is 50.2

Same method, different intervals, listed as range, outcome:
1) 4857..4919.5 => 51.4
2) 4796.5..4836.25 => 53.8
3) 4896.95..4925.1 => 53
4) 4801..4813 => 52.4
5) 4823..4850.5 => 52.6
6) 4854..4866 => 48.7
